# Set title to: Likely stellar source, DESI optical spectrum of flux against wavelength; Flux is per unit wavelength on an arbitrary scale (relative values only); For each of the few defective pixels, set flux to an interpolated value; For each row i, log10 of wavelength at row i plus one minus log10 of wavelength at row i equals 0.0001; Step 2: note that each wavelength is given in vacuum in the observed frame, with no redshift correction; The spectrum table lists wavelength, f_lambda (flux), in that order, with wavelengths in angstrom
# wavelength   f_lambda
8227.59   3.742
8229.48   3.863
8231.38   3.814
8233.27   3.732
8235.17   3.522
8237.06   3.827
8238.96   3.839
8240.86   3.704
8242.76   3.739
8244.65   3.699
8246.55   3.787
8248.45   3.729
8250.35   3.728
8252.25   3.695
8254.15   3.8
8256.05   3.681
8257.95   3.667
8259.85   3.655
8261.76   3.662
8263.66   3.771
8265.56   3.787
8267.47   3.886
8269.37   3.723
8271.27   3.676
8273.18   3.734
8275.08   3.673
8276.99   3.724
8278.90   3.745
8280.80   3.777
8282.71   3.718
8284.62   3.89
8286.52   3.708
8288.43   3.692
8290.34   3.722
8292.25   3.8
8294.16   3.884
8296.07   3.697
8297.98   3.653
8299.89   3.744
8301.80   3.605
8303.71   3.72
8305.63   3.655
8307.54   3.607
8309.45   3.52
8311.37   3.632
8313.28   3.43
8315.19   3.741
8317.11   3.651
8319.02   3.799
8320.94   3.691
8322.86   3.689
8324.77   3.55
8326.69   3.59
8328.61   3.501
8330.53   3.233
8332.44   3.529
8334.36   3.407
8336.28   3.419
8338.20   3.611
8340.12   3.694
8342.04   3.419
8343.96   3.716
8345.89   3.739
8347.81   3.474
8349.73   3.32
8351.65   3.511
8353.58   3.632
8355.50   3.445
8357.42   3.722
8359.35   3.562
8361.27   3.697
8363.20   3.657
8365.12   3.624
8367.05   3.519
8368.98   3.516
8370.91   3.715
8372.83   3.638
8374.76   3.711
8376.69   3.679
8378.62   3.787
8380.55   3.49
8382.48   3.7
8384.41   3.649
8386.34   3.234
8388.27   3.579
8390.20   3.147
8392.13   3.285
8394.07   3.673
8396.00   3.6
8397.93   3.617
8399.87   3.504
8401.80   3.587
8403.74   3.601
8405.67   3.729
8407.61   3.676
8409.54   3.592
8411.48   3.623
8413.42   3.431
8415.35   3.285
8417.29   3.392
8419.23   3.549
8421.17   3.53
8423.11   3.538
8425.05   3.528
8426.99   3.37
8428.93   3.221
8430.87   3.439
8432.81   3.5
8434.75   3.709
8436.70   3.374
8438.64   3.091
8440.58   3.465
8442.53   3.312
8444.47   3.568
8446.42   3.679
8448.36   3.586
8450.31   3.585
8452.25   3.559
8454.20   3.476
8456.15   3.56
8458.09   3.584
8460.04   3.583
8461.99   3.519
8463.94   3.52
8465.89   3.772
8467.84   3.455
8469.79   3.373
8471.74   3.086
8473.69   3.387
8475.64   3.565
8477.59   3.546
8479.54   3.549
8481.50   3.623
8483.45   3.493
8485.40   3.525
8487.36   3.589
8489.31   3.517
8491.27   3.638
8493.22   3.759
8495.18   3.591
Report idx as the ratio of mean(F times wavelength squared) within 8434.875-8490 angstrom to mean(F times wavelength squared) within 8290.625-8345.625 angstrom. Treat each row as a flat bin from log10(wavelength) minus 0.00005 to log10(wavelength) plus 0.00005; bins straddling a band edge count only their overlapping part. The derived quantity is 1.00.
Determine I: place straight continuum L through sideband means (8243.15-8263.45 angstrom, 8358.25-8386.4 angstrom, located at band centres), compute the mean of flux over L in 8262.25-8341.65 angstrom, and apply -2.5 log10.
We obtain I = 0.00 mag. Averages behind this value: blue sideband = 3.71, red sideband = 3.62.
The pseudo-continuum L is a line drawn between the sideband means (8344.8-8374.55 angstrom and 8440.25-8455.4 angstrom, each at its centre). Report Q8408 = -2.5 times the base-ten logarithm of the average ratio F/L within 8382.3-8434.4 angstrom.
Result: 0.02 mag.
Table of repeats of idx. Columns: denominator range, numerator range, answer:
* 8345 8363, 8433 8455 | 1.00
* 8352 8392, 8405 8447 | 0.98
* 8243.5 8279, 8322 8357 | 0.97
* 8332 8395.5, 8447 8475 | 1.01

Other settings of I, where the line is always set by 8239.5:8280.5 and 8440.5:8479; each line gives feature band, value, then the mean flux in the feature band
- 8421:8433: 0.03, 3.44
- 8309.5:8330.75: 0.02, 3.6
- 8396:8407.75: -0.01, 3.61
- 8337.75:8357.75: 0.02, 3.57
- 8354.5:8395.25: 0.01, 3.57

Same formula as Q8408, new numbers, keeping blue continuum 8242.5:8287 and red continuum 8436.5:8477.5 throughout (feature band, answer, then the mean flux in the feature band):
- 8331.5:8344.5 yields 0.03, 3.54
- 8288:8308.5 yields 0.00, 3.71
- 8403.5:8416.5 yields 0.00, 3.56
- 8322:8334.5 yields 0.04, 3.51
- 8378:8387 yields 0.00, 3.58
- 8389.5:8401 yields 0.03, 3.48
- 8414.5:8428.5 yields 0.03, 3.45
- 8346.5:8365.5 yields 0.01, 3.57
